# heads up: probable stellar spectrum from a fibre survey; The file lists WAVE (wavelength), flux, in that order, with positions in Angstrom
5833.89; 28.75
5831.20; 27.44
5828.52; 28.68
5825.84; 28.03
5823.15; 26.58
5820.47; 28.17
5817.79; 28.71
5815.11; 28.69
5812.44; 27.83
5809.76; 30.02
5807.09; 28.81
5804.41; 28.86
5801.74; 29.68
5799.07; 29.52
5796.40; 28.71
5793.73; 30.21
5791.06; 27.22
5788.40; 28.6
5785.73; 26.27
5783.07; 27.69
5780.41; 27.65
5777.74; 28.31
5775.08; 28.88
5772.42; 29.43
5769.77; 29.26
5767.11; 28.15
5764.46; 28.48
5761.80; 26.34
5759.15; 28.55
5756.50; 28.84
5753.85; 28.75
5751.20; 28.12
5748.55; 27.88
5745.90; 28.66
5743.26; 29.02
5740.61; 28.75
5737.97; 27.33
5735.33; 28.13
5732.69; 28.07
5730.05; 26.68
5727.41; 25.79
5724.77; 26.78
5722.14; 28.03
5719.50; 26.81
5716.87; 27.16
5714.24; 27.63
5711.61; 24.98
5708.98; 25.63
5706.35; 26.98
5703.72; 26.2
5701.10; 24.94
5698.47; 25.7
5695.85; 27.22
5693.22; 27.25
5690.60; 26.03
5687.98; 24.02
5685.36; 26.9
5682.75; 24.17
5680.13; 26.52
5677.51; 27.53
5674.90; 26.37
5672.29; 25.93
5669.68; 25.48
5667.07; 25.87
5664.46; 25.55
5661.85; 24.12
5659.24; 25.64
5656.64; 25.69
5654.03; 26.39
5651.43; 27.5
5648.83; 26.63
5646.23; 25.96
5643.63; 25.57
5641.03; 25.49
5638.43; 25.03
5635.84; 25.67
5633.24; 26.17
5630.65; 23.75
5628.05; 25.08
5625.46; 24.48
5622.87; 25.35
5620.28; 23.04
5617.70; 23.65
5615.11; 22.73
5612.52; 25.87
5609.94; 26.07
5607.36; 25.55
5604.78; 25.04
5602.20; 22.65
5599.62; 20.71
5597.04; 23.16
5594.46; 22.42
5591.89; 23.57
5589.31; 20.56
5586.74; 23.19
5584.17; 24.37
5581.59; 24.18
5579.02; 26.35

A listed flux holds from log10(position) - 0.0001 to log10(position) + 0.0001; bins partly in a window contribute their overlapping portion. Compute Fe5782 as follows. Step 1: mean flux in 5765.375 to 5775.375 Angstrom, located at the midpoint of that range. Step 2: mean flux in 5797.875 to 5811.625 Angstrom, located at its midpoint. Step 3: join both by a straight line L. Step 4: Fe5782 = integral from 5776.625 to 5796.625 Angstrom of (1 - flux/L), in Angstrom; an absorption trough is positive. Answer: 0.7 Angstrom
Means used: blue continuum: 28.9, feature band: 28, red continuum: 29.3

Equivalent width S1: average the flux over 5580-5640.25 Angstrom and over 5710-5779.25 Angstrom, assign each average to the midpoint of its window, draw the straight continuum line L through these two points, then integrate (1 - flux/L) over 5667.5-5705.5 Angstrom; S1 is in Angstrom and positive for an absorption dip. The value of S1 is 0.3 Angstrom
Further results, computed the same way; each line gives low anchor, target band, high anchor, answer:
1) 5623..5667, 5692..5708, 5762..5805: 0.2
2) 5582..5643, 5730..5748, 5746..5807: -0.5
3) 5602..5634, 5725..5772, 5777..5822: -1.1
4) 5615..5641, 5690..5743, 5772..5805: -0.2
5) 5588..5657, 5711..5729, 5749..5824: 0.0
